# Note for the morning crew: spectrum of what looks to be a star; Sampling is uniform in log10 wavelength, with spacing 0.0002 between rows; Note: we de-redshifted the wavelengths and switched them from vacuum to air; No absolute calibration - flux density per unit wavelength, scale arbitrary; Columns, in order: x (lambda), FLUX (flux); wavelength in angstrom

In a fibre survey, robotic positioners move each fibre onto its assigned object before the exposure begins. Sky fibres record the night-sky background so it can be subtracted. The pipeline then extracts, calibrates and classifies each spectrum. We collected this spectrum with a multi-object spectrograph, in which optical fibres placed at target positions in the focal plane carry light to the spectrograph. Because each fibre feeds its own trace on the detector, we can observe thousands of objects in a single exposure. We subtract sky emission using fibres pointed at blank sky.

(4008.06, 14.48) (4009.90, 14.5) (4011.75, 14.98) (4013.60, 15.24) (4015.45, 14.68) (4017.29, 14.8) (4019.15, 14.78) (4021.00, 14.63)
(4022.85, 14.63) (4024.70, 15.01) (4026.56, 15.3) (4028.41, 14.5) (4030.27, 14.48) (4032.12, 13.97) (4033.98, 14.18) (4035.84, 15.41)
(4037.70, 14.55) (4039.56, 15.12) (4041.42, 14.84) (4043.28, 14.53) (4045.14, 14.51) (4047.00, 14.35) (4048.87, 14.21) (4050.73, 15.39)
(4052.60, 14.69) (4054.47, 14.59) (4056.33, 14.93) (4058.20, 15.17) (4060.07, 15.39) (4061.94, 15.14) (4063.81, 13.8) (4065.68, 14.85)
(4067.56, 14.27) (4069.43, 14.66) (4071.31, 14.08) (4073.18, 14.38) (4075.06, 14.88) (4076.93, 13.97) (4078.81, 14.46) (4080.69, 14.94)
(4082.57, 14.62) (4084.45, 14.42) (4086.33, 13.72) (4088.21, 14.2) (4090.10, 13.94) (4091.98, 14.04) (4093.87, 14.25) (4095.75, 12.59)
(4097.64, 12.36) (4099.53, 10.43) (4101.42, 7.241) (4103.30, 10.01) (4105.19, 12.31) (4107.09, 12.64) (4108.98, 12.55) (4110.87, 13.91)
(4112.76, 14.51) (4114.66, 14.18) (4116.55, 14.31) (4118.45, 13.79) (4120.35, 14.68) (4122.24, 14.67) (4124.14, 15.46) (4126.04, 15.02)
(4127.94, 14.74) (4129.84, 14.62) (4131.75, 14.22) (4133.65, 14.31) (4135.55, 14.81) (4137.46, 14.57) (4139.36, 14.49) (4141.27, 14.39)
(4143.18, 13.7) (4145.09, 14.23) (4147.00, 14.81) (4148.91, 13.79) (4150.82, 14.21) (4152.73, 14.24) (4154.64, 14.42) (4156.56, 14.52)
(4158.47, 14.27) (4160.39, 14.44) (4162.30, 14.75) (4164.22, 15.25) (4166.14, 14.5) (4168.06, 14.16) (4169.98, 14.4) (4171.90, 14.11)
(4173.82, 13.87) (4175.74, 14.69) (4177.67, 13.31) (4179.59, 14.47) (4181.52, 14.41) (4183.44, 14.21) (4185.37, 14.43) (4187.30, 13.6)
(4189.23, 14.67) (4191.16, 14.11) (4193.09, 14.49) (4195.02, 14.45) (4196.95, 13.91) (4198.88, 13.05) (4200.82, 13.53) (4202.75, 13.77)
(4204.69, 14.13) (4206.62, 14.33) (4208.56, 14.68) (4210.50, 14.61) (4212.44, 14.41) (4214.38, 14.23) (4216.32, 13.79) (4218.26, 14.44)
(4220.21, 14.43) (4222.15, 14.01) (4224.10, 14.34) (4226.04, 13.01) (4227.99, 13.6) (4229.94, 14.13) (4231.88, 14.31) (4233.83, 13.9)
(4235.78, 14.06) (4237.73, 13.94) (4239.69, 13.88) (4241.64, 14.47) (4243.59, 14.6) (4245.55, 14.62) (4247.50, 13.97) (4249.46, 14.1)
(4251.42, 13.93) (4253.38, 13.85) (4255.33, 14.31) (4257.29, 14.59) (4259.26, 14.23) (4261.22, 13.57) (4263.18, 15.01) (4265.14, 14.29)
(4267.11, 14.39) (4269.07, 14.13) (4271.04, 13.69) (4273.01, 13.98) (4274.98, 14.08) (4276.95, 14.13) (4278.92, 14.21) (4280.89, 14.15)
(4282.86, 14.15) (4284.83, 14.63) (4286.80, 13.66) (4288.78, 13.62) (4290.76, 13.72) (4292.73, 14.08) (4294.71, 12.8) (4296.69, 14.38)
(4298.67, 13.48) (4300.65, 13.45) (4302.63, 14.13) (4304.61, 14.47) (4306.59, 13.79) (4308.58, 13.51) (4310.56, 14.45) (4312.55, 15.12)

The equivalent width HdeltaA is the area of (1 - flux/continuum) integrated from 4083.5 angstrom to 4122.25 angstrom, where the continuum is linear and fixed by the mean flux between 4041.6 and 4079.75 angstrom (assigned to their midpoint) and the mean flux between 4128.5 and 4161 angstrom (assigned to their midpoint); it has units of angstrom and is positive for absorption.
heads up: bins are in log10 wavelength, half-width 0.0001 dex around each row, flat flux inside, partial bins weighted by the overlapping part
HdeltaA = 3.9 angstrom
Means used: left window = 14.6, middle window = 13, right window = 14.4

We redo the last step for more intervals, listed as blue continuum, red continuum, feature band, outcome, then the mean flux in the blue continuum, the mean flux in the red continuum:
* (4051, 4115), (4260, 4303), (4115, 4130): -1.0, 13.7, 14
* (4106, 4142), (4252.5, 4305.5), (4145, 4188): -0.3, 14.3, 14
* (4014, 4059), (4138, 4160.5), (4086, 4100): 1.2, 14.7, 14.3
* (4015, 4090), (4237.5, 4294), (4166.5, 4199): 0.3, 14.6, 14.1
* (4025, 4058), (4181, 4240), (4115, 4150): -0.2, 14.7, 14.1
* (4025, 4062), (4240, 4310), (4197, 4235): 0.5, 14.8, 14.1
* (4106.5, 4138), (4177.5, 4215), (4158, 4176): -0.3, 14.3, 14.2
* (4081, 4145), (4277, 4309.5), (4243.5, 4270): -0.8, 13.6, 13.9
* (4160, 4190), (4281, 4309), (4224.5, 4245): 0.1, 14.3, 13.9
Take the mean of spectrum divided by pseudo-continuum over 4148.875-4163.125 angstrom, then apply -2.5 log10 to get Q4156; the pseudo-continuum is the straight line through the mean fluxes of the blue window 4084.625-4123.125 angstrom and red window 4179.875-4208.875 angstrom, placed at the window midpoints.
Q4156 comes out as -0.055 mag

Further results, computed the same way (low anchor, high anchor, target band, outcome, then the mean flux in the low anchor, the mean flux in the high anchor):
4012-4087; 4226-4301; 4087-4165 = 0.049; 14.7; 14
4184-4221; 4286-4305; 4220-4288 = -0.014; 14.2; 13.8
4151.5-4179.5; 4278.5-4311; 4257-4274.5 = -0.013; 14.4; 13.9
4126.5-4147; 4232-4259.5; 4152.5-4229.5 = 0.008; 14.4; 14.2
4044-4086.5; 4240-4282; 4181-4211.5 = 0.014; 14.6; 14.2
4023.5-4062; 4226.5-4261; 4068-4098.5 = 0.040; 14.8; 14.1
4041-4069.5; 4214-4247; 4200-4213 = -0.002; 14.7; 14.1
